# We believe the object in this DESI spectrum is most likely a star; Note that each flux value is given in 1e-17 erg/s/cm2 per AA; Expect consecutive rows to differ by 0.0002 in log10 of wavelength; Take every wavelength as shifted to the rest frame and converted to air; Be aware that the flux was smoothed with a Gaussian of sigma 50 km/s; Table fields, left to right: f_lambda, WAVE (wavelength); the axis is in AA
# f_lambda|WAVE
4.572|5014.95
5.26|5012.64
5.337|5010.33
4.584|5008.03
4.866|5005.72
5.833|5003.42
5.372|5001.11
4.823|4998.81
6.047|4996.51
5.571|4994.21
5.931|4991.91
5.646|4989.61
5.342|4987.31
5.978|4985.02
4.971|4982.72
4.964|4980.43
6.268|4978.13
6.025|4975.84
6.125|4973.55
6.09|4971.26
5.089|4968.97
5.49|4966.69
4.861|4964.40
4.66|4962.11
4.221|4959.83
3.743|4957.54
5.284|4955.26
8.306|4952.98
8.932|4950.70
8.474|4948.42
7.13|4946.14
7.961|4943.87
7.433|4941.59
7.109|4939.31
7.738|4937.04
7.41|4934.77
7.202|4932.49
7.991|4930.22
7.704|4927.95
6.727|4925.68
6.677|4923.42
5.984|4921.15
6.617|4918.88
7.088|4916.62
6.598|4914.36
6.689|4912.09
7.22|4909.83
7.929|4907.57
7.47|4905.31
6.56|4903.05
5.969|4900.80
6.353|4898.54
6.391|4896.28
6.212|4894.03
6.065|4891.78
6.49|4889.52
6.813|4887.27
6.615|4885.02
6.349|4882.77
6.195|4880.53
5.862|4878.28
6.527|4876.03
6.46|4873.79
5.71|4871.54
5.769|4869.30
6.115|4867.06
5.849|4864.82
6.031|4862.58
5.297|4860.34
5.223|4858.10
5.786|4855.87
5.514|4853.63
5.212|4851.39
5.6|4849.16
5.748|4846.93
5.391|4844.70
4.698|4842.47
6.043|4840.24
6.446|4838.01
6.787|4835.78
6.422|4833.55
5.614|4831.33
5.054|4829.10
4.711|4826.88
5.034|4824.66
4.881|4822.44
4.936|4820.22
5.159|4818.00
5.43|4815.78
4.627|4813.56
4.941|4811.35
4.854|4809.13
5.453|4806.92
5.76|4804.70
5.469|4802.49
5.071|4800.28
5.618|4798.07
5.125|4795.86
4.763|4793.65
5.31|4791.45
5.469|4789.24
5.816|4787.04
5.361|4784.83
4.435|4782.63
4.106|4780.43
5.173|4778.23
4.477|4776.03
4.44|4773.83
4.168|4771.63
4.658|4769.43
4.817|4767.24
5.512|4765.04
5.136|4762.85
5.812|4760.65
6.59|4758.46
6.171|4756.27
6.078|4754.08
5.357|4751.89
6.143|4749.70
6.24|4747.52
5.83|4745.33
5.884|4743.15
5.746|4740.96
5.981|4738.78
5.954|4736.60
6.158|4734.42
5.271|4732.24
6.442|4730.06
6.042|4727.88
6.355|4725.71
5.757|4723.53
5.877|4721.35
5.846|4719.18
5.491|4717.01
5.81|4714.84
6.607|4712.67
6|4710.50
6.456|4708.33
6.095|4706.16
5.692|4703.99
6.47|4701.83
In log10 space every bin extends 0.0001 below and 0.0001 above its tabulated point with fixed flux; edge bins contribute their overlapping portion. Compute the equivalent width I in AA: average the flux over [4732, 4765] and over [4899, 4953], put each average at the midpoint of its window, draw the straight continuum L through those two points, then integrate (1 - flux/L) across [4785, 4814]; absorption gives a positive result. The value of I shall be 4.7 AA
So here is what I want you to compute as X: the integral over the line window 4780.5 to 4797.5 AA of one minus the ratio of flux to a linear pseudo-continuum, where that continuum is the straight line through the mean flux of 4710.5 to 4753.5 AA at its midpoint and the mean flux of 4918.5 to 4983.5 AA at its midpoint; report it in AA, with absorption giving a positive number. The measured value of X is 2.6 AA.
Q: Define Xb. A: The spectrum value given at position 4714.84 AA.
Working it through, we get 5.81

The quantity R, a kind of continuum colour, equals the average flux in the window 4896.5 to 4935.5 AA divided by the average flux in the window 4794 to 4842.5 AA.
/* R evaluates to 1.29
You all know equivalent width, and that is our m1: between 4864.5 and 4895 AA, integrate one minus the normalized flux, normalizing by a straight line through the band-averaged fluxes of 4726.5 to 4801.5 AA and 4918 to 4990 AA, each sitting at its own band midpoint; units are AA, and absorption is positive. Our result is -1.05 AA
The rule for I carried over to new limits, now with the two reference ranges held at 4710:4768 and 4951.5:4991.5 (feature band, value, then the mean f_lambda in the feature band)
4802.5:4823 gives 2.2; 5.14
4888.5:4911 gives -4.2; 6.67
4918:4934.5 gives -4.2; 7.01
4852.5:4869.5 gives 0.0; 5.69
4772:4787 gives 2.8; 4.72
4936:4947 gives -3.8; 7.48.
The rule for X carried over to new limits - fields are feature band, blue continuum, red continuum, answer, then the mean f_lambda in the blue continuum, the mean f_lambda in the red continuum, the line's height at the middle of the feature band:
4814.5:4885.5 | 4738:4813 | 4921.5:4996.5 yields 0.7 AA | 5.34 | 6.33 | 5.74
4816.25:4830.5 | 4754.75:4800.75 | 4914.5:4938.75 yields 1.9 AA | 5.15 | 7.1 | 5.75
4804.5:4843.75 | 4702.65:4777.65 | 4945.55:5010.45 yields 2.4 AA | 5.73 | 5.72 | 5.72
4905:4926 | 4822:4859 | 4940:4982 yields -3.4 AA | 5.55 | 6.17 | 5.93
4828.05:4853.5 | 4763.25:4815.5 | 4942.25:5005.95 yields -2.2 AA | 5.03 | 5.88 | 5.26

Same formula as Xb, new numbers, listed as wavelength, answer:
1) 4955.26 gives 5.284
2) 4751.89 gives 5.357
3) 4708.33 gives 6.456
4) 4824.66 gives 5.034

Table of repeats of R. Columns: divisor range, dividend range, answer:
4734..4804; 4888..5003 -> 1.18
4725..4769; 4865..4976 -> 1.12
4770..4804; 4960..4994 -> 1.10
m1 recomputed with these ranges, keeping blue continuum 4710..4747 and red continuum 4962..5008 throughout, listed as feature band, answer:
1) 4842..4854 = 0.73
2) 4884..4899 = -2.02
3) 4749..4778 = 2.80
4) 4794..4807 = 0.99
